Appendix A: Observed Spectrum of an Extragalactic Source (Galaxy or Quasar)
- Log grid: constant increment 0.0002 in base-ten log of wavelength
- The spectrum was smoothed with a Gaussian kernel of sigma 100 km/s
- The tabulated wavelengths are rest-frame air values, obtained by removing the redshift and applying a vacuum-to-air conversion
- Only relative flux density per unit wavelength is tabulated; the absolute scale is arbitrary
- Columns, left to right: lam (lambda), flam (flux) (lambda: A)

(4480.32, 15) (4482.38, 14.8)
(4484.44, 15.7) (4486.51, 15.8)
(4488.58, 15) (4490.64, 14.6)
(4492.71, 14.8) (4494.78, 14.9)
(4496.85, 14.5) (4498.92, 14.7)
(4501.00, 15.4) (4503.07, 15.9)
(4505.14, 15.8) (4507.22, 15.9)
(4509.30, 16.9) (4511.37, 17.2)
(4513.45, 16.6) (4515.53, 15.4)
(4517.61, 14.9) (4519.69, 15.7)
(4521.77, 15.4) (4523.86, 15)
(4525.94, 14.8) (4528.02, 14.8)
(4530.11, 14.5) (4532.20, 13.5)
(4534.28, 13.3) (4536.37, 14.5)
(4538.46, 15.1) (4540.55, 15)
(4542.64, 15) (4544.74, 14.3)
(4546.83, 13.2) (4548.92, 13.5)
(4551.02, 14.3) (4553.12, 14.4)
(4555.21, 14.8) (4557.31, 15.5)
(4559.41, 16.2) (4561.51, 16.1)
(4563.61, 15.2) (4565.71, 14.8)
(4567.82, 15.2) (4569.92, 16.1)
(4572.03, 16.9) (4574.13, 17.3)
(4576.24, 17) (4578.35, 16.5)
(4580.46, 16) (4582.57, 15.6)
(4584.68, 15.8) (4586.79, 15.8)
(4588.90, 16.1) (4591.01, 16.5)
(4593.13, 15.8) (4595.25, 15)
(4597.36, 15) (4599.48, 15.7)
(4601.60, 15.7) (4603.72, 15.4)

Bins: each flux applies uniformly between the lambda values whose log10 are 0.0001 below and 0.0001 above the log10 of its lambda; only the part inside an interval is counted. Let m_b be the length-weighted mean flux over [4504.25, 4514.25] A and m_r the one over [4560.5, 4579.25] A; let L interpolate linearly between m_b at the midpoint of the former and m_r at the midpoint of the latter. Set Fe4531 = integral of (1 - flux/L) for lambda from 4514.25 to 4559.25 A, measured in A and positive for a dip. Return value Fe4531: 4.58 A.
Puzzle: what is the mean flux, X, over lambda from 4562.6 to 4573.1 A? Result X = 15.6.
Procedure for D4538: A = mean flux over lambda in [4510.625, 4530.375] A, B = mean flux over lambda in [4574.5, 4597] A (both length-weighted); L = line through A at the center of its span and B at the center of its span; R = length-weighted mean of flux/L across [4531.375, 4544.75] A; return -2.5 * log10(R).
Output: 0.09 mag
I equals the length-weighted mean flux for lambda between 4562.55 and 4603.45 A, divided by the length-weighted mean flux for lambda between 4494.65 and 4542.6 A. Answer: 1.04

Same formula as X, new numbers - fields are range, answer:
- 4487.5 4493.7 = 14.8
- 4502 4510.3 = 16.1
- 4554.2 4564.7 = 15.6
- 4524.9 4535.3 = 14.2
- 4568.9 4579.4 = 16.8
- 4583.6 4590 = 15.9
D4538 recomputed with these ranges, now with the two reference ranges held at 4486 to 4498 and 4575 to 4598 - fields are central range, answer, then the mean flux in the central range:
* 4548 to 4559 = 0.070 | 14.6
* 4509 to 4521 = -0.063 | 16.1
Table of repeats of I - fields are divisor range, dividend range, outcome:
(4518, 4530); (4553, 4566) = 1.02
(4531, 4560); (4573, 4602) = 1.11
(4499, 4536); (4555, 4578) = 1.04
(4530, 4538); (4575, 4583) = 1.17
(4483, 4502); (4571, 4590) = 1.09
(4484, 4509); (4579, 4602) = 1.03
